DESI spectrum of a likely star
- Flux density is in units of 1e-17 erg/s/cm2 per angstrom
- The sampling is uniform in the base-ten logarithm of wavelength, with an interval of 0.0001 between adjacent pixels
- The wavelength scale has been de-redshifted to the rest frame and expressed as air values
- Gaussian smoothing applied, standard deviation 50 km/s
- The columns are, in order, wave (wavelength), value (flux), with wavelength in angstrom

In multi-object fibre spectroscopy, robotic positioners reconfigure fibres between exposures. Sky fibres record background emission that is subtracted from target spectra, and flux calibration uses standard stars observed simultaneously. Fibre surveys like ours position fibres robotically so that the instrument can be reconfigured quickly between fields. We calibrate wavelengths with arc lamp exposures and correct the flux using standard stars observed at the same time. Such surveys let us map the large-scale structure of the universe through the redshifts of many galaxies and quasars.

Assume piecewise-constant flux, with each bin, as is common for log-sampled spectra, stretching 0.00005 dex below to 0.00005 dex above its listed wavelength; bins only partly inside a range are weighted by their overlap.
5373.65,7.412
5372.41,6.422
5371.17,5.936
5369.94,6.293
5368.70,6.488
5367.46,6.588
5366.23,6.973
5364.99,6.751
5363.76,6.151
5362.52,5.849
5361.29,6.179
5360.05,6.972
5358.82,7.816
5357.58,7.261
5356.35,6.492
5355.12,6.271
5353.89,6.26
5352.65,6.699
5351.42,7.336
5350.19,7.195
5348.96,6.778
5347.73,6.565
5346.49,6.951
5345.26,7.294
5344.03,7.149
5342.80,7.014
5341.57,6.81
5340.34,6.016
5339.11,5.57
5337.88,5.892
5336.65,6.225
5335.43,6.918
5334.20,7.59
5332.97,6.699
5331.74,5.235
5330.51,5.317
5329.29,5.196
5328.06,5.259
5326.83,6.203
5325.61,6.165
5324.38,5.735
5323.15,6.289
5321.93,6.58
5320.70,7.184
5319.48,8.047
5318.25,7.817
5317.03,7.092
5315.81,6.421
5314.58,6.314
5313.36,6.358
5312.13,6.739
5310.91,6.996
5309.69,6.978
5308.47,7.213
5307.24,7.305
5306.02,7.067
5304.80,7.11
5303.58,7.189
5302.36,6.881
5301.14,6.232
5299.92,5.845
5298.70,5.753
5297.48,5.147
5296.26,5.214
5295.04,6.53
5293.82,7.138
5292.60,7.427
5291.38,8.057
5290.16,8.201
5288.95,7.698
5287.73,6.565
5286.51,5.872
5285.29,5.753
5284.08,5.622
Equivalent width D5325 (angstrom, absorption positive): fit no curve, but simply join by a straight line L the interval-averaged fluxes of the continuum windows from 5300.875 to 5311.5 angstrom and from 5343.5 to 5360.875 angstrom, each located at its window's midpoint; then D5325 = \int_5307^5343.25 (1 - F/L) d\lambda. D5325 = 2.5 angstrom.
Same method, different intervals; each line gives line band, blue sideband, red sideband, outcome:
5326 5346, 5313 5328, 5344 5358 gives 1.4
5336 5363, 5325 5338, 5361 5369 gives -1.7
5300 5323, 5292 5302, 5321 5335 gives -3.1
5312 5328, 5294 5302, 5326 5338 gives -1.7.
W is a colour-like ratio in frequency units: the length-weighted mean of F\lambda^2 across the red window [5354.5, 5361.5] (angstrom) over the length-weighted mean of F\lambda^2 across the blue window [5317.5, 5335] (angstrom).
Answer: 1.09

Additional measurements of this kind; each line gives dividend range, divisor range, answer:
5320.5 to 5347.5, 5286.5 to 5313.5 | 0.94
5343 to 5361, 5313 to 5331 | 1.09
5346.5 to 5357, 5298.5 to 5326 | 1.01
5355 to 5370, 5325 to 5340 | 1.12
